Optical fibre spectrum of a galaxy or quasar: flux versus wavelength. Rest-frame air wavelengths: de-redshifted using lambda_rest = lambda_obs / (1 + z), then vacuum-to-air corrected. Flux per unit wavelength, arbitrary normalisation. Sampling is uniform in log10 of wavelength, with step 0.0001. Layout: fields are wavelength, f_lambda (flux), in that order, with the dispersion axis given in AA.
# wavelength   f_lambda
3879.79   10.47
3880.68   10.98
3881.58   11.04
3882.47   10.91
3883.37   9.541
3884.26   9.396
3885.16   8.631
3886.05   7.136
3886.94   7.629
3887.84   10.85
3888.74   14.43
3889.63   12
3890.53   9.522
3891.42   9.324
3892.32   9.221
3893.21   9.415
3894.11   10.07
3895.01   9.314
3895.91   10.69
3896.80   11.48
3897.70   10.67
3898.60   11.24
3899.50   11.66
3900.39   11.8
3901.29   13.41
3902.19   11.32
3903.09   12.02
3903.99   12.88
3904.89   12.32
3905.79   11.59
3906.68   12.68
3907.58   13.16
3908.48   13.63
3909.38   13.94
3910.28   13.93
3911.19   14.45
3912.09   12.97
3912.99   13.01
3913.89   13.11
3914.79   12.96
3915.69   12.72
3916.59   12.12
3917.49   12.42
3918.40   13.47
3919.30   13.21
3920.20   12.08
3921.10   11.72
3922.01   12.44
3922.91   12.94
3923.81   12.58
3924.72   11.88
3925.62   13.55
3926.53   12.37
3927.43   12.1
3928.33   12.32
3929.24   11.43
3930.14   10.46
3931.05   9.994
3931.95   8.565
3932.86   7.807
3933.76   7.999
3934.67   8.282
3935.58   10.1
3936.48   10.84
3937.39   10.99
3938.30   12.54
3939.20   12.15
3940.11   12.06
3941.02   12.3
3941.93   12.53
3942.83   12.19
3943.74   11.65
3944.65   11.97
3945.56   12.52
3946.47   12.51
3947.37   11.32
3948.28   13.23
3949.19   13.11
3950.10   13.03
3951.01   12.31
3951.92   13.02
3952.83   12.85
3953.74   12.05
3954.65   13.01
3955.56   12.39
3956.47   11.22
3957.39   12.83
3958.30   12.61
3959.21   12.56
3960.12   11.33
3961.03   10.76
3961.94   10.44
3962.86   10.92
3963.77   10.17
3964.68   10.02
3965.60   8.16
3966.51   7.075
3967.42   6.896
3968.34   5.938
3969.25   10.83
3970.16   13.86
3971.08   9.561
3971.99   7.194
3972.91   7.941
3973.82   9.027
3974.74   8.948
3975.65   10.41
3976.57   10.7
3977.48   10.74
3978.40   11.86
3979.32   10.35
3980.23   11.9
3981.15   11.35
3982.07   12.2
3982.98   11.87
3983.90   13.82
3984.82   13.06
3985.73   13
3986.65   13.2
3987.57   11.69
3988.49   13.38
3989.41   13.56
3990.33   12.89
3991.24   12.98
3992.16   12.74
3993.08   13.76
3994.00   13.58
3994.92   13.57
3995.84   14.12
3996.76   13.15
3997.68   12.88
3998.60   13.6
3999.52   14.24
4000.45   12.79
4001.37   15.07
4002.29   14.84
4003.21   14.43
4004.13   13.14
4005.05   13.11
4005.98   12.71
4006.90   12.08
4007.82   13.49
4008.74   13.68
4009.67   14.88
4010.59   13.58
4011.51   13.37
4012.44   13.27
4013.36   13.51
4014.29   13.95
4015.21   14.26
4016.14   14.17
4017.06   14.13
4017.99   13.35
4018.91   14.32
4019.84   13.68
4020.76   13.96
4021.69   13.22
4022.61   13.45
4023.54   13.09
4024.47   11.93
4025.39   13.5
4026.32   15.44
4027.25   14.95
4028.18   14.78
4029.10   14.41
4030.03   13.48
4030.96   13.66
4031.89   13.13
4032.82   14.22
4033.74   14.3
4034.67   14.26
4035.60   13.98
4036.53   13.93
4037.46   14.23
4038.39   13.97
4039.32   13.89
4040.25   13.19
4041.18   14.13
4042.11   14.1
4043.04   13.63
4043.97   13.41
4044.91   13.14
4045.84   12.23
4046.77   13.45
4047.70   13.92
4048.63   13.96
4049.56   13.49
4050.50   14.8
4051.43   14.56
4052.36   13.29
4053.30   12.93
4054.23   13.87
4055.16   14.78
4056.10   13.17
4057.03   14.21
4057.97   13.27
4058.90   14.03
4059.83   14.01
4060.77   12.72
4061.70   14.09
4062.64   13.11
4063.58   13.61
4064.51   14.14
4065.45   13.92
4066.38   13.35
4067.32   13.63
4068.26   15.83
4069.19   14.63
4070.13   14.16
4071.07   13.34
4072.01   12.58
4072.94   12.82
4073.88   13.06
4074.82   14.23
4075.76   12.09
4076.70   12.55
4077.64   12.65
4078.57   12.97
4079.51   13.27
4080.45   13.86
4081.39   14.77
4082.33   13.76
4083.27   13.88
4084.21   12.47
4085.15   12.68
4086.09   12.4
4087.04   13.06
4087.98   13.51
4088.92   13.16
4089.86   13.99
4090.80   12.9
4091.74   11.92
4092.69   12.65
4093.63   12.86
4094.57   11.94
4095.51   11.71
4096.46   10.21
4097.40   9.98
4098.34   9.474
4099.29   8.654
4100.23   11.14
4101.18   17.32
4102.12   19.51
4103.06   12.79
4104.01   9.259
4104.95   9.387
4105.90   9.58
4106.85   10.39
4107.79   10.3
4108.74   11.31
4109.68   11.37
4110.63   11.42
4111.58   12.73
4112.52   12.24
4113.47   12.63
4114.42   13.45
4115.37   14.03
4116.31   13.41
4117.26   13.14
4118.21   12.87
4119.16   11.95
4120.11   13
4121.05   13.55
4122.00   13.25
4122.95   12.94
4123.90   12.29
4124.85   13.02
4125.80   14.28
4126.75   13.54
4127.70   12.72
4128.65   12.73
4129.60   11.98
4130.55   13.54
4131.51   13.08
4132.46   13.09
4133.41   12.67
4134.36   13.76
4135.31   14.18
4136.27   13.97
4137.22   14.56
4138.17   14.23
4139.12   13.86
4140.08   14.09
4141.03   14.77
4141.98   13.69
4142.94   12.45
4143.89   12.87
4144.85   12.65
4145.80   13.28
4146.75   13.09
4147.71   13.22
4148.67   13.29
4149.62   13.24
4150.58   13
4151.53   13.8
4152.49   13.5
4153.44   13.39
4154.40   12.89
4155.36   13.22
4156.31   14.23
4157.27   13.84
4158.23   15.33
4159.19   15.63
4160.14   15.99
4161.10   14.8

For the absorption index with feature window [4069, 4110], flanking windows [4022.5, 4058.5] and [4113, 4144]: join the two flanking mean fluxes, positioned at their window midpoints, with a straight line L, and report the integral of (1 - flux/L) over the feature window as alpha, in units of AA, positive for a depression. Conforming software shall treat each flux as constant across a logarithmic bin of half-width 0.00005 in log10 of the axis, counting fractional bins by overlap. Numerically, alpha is 3.2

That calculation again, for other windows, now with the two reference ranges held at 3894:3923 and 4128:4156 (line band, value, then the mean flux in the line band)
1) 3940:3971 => 2.8 AA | 11.4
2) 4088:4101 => 1.4 AA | 11.8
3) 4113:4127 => 0.1 AA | 13.2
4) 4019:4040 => -1.6 AA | 13.9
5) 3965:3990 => 3.9 AA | 10.7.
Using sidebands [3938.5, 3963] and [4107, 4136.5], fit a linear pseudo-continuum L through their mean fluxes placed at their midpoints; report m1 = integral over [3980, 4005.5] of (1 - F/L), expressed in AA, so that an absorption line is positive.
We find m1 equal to -1.8 AA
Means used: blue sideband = 12.2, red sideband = 12.8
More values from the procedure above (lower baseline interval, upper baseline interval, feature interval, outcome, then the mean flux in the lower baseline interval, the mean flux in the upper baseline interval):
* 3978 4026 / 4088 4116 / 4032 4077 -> -3.9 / 13.3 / 12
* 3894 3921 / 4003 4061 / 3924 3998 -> 8.5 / 12.4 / 13.7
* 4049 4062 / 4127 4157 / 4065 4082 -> 0.2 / 13.8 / 13.4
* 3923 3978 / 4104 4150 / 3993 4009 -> -2.8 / 11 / 12.8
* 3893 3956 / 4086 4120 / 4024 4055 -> -4.4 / 12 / 12.2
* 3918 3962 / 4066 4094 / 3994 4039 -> -4.1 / 11.8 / 13.3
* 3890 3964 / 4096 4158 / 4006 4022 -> -1.9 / 11.8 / 12.8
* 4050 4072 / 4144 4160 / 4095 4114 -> 3.0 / 13.9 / 13.6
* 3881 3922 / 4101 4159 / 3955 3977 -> 3.5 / 11.6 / 13.1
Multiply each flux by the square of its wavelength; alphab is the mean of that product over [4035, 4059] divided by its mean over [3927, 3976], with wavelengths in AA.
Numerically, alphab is 1.32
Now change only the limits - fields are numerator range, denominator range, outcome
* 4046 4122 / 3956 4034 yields 1.09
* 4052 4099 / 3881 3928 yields 1.22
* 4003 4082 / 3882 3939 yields 1.28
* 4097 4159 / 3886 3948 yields 1.23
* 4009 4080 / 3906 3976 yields 1.26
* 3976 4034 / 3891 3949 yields 1.18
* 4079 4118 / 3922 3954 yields 1.15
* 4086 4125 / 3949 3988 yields 1.19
